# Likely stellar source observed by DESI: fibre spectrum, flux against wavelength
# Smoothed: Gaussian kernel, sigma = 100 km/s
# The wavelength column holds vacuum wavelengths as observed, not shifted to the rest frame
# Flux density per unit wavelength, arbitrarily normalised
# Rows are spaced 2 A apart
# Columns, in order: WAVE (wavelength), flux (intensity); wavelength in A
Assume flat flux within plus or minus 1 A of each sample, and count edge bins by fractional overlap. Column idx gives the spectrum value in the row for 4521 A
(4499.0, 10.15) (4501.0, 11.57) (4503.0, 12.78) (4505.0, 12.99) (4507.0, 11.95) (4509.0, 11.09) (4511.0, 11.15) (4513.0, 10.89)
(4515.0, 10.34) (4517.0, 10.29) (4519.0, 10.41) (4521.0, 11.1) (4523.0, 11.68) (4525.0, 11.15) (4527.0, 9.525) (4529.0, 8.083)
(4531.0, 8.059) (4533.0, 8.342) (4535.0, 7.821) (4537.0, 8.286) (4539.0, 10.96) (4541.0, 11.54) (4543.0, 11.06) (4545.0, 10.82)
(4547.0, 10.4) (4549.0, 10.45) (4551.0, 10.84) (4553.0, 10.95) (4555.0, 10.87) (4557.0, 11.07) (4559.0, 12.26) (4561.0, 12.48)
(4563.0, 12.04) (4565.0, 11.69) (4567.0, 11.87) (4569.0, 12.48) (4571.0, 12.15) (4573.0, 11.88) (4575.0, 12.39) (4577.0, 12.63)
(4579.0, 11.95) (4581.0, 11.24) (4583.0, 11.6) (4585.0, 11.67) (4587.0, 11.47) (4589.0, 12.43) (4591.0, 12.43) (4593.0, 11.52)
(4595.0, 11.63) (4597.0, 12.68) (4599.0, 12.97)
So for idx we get 11.1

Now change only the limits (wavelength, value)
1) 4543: 11.06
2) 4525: 11.15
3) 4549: 10.45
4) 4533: 8.342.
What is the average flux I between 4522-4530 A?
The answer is 10.1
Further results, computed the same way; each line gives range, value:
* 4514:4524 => 10.8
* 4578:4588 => 11.6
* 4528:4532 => 8.07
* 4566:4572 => 12.2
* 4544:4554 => 10.7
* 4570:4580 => 12.2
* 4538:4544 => 11.2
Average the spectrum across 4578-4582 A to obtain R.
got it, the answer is 11.6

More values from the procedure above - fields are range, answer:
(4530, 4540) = 8.69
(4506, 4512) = 11.4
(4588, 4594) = 12.1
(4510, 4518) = 10.7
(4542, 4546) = 10.9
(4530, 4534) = 8.2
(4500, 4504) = 12.2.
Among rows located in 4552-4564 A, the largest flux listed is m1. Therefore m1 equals 12.48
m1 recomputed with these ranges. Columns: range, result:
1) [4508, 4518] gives 11.15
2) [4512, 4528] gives 11.68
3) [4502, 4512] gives 12.99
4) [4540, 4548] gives 11.54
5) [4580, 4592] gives 12.43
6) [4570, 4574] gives 12.15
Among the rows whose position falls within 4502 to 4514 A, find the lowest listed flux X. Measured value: 10.89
